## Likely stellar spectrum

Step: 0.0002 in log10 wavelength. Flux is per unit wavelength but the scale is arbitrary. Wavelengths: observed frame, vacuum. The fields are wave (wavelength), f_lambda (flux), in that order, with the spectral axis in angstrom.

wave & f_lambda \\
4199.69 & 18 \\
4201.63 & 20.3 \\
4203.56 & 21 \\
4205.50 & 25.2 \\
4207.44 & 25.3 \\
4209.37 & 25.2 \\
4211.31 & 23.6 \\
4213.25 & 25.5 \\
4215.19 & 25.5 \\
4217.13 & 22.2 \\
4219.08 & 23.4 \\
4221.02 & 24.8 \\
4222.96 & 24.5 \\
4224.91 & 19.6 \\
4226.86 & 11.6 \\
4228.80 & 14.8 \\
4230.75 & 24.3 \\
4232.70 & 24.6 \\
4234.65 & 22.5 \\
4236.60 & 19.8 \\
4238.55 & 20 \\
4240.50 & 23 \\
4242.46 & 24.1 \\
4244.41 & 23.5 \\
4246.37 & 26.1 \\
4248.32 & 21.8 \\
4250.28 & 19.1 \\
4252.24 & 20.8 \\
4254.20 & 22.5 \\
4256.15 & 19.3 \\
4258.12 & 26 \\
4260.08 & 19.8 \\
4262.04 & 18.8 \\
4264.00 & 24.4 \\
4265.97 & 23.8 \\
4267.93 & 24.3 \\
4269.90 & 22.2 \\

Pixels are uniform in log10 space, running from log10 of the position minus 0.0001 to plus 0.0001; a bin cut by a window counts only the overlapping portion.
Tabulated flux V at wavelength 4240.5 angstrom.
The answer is 23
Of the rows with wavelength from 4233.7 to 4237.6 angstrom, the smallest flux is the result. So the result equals 19.8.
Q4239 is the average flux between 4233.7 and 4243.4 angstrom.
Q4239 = 21.9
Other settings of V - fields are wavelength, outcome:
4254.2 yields 22.5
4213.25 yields 25.5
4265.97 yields 23.8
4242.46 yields 24.1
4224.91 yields 19.6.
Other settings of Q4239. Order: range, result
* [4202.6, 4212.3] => 24.1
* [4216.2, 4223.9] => 23.7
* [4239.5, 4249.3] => 23.7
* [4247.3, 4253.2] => 20.6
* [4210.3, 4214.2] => 24.5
